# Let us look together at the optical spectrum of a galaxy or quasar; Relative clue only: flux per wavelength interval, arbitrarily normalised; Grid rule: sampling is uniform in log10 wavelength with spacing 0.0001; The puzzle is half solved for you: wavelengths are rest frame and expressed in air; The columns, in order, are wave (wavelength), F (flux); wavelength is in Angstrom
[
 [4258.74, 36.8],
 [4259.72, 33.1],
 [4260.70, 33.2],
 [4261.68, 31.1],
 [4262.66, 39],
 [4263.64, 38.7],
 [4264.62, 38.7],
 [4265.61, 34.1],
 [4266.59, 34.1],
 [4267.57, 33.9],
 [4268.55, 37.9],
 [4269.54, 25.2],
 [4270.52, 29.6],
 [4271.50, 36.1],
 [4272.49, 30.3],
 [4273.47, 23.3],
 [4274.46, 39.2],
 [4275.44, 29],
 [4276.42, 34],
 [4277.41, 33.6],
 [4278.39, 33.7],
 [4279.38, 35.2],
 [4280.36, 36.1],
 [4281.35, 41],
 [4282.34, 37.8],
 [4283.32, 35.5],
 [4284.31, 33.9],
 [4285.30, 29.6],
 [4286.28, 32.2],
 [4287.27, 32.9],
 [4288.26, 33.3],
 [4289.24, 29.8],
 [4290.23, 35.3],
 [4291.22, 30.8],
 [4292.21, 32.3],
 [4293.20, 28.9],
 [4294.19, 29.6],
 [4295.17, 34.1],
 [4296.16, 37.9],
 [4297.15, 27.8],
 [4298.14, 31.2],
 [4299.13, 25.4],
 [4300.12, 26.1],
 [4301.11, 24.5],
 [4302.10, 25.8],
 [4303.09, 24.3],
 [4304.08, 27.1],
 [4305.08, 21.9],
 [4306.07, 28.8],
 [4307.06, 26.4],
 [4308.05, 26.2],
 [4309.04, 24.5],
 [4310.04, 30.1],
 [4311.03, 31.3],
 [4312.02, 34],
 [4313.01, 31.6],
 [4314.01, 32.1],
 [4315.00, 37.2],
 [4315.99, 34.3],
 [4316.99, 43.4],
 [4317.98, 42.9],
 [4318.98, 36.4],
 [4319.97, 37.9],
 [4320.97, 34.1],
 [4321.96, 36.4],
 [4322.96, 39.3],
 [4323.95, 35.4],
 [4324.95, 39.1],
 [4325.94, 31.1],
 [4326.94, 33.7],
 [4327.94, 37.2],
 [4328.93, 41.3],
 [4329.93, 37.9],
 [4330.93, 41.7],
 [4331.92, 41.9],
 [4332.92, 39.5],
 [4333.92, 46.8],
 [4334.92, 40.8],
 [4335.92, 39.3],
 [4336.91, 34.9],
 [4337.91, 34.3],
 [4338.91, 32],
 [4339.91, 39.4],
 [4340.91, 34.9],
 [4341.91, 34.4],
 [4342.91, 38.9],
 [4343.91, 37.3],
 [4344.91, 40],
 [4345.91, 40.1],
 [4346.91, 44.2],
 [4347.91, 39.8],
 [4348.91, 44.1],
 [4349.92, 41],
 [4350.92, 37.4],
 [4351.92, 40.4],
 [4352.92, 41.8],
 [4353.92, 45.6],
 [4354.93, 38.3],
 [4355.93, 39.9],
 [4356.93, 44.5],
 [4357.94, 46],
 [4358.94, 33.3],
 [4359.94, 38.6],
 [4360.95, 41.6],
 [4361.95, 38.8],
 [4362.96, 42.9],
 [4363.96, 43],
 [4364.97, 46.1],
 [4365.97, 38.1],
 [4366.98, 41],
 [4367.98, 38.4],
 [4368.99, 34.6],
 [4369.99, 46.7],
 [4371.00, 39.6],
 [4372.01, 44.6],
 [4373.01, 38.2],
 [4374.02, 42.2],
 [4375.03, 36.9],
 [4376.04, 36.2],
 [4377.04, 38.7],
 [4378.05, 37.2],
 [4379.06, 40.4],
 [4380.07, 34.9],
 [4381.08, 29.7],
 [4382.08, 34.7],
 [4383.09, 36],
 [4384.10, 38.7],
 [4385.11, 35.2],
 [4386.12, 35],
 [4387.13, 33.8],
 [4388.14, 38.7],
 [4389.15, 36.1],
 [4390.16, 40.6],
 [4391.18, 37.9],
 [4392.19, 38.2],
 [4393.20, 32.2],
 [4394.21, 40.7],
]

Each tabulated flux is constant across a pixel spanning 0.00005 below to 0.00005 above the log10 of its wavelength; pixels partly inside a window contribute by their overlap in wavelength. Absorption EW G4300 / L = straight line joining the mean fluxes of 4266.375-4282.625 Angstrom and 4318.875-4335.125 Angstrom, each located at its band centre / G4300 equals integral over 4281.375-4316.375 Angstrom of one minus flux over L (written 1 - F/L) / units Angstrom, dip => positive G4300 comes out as 5.0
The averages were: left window 33.5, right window 38.3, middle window 30.5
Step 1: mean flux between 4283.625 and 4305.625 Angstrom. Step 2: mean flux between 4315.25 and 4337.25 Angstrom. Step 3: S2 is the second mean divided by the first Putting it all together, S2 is 1.3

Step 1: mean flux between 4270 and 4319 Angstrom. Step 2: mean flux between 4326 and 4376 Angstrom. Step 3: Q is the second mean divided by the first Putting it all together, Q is 1.25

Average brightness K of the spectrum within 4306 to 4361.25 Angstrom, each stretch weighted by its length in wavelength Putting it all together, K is 37.5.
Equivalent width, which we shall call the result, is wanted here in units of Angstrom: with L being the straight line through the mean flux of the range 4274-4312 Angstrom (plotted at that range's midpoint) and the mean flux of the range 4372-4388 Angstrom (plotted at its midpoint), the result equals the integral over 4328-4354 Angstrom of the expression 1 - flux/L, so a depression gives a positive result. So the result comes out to -3.98 Angstrom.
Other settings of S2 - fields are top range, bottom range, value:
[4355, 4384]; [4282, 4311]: 1.32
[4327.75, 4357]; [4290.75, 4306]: 1.39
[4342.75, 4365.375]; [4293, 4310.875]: 1.47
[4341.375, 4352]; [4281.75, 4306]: 1.31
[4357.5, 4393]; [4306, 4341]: 1.07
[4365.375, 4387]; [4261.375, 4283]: 1.11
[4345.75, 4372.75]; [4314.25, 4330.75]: 1.10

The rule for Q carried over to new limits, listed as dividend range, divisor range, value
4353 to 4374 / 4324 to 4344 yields 1.09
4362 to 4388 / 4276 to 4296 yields 1.15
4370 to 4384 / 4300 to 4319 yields 1.25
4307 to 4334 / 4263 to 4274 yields 1.09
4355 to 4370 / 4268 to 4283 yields 1.21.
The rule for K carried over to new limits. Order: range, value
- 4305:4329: 34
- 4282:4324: 31.8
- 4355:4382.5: 39.5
